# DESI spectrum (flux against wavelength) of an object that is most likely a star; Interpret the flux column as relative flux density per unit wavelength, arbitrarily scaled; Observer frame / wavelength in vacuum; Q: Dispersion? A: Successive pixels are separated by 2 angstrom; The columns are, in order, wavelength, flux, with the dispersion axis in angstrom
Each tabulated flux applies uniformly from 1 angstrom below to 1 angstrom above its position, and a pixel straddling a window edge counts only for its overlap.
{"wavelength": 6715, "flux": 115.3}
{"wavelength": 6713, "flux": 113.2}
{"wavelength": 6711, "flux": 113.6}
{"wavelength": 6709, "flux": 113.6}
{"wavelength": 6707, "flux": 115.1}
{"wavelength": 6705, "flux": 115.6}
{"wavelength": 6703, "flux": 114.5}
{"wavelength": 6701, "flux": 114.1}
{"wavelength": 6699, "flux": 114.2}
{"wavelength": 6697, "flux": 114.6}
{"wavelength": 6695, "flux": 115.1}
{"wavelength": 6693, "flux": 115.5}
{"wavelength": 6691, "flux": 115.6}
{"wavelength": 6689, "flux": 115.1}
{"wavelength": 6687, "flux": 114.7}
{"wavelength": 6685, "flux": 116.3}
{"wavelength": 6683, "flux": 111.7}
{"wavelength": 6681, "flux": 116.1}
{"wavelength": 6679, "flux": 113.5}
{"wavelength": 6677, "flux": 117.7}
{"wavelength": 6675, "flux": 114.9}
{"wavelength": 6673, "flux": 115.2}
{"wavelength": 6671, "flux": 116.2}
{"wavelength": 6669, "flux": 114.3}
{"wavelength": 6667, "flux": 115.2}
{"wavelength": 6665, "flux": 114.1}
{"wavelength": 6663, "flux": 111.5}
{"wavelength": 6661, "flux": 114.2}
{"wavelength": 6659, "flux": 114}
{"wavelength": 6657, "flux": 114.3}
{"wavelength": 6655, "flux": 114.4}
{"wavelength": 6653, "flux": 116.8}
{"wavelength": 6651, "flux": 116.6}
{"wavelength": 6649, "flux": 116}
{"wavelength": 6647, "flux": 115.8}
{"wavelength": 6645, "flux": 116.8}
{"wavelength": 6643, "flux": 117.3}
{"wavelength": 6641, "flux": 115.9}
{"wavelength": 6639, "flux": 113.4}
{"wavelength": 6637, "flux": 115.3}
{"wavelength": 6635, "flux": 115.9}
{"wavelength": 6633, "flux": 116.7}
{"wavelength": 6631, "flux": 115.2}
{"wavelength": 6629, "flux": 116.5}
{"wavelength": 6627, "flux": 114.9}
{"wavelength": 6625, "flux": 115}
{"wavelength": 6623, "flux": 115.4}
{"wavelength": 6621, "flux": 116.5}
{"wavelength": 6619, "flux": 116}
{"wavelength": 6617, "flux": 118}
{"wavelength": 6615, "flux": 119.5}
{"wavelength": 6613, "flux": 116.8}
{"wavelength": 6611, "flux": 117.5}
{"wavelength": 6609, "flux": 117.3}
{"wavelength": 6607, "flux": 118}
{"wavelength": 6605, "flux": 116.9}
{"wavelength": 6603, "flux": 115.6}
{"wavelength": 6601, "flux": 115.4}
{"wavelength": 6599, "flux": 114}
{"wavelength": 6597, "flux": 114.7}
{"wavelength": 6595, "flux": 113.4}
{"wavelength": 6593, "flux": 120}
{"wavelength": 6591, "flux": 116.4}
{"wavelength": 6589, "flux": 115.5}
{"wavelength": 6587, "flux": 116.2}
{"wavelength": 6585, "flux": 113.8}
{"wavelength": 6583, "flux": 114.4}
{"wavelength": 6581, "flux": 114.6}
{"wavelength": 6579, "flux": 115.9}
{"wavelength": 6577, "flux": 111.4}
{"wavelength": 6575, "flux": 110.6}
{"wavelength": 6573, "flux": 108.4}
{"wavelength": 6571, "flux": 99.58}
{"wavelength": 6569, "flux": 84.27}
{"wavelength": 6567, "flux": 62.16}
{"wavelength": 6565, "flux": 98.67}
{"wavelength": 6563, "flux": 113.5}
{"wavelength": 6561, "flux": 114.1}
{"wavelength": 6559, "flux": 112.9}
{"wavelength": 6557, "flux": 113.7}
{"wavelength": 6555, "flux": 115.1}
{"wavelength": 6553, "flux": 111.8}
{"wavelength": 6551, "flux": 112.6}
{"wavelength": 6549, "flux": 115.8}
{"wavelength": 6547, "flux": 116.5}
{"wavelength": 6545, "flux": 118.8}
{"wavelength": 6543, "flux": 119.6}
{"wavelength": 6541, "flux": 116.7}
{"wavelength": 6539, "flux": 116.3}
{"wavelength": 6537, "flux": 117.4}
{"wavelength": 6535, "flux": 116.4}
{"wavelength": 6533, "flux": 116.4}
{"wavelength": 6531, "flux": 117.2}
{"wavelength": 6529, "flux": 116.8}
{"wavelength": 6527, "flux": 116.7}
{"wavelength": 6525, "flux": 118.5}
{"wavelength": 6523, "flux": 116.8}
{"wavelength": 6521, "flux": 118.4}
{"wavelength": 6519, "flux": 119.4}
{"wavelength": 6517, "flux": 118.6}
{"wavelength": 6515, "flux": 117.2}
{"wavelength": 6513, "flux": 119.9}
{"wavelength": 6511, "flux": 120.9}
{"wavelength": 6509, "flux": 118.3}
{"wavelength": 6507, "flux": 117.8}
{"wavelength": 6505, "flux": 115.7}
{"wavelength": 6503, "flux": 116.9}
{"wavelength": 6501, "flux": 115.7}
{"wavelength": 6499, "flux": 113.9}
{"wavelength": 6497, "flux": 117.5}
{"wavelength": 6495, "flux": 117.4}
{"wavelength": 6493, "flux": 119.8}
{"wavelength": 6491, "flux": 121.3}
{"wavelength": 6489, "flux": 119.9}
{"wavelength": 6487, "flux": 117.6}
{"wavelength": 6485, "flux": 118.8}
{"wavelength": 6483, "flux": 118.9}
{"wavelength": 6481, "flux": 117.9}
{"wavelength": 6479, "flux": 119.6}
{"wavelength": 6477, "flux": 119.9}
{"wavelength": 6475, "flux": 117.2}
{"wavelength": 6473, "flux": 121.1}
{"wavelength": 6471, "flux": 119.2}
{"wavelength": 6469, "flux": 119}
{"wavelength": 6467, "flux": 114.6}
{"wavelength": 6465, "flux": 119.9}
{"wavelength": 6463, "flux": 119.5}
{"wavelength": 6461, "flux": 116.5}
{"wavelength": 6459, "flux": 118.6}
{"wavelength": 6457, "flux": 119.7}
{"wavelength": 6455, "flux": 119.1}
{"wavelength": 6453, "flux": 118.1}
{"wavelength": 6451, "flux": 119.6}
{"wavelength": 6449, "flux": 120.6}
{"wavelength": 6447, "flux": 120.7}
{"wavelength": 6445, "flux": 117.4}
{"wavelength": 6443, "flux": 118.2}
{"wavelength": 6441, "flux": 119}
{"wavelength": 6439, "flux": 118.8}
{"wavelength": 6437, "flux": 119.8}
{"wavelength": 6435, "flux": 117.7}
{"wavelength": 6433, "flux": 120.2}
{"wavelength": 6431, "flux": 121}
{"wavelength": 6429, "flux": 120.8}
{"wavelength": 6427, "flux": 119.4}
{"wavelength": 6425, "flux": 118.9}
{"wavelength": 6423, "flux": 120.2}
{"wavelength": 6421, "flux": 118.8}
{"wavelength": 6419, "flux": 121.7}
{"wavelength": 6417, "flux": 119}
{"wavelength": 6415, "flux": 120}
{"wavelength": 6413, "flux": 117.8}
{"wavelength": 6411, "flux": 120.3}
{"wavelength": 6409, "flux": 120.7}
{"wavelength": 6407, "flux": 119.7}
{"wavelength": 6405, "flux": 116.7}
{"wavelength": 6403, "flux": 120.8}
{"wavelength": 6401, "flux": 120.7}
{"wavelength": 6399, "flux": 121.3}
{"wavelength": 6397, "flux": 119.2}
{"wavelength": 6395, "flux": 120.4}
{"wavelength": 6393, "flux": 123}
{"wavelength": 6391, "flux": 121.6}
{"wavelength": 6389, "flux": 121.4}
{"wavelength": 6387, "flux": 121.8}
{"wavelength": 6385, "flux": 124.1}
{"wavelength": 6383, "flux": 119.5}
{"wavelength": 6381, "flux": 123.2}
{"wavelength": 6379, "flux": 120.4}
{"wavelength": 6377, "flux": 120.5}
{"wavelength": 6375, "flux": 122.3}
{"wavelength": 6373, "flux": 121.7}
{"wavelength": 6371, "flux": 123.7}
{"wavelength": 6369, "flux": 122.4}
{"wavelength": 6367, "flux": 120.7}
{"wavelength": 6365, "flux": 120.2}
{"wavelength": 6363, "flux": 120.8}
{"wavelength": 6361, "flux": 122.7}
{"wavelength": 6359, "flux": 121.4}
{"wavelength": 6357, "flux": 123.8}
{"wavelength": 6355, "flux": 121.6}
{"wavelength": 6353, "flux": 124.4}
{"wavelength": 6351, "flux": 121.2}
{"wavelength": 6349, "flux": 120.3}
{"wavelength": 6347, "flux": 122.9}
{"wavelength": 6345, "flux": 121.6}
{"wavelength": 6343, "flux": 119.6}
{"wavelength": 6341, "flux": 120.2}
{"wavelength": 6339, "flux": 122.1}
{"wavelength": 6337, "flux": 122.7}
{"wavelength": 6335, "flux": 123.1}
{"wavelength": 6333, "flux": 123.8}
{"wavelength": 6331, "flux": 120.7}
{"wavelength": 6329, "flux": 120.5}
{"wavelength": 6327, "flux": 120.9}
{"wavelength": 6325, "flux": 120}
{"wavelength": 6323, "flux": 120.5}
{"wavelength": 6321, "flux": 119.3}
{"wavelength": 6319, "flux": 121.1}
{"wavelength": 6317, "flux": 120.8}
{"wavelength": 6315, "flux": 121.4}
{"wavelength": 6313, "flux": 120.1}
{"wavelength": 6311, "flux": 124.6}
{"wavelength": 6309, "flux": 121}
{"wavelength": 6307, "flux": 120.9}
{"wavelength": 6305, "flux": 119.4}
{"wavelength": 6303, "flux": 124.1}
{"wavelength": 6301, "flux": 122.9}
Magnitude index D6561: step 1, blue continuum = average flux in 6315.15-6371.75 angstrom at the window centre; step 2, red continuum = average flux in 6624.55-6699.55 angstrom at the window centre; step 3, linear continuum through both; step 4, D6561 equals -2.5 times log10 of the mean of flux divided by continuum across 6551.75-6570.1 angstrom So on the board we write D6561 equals 0.14 mag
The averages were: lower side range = 122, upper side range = 115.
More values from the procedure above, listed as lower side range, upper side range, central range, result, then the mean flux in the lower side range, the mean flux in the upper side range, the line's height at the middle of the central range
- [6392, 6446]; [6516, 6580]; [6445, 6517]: -0.02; 120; 112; 116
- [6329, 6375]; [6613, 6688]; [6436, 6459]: 0.01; 122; 115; 120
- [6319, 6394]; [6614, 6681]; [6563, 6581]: 0.17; 122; 116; 117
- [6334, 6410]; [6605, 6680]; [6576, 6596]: 0.02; 121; 116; 117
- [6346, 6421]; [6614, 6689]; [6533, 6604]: 0.05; 121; 115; 117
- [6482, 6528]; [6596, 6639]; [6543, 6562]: 0.02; 118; 116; 117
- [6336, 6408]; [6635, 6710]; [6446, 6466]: 0.00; 121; 115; 120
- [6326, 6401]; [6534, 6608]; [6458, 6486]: -0.02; 122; 112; 117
